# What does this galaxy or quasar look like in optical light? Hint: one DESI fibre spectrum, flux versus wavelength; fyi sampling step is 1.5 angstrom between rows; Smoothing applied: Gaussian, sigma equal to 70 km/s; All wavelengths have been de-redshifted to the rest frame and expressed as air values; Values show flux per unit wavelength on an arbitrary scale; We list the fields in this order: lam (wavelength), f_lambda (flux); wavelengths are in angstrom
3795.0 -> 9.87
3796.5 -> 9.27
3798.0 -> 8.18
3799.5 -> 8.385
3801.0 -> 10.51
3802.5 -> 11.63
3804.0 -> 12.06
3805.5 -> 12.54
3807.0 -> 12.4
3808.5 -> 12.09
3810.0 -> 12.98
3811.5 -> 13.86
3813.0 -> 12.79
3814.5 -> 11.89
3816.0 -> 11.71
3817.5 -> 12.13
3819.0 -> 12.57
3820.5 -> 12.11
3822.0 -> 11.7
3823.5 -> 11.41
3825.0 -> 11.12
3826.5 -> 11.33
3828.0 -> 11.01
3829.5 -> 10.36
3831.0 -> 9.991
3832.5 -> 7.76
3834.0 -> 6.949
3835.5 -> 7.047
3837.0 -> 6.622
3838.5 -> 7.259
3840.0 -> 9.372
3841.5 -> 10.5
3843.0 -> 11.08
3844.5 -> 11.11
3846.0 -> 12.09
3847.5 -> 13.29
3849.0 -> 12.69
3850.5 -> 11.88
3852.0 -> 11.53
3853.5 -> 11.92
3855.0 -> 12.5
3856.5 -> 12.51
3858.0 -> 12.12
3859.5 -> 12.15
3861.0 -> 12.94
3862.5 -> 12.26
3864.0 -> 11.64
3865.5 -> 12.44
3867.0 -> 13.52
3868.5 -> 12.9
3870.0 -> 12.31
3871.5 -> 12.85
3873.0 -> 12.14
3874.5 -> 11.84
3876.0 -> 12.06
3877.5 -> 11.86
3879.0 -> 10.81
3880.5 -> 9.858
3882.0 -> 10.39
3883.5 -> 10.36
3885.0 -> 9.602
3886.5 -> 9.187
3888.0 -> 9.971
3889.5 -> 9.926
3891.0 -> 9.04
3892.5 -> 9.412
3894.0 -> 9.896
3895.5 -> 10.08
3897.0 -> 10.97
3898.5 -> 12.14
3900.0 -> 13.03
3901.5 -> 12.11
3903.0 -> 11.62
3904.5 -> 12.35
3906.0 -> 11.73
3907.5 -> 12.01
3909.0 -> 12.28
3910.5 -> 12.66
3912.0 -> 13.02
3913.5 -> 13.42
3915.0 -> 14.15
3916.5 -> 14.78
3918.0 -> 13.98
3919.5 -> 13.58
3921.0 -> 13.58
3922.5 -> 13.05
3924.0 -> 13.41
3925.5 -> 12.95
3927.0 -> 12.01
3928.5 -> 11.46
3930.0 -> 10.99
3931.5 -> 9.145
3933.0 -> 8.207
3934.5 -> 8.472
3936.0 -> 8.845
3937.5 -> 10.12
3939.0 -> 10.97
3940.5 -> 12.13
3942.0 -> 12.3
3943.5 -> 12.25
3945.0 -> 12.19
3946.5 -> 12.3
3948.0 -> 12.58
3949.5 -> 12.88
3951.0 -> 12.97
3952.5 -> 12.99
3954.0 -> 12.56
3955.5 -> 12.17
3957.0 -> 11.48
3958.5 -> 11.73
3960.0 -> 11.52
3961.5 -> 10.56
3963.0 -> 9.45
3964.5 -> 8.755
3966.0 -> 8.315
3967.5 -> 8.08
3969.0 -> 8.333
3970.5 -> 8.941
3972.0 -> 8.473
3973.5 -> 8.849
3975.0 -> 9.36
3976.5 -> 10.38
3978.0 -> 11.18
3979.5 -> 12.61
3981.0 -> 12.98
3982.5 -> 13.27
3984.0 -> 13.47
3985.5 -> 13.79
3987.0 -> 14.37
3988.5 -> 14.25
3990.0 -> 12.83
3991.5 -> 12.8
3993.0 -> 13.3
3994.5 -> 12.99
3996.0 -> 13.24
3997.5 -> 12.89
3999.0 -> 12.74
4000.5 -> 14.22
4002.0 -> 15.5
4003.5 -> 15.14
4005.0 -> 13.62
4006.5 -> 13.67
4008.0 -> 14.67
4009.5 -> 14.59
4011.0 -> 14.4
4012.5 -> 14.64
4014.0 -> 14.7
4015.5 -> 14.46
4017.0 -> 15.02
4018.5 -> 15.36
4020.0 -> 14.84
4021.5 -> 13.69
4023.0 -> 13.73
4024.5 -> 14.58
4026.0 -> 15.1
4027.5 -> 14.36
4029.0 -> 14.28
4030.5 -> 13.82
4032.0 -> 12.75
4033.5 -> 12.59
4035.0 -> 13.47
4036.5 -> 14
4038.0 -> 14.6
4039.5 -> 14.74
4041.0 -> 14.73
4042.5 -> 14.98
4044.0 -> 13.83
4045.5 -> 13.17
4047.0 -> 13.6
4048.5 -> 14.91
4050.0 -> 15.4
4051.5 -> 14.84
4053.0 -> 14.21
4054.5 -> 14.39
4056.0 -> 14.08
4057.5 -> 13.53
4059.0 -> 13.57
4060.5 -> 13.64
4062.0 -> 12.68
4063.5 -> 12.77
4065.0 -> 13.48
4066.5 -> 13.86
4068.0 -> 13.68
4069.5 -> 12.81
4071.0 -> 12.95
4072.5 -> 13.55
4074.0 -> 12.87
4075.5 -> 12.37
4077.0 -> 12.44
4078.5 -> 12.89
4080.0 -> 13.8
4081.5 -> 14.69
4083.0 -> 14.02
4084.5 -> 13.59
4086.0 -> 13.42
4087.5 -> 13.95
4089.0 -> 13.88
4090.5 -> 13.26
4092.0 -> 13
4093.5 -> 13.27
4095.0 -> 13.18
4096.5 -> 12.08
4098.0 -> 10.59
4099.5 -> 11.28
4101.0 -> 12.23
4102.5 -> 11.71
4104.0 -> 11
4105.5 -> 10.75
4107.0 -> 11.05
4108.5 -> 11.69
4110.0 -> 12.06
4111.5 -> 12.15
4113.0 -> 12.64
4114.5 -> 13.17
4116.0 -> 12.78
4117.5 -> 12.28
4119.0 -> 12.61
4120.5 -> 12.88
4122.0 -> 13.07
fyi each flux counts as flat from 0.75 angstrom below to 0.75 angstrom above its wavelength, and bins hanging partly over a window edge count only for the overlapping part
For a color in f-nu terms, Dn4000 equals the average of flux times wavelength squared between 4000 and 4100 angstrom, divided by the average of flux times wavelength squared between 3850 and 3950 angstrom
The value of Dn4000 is 1.27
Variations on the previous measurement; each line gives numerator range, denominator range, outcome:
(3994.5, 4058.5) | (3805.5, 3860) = 1.40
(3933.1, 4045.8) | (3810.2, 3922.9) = 1.17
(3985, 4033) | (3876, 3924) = 1.27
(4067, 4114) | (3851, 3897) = 1.25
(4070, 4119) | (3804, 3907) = 1.27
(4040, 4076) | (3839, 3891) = 1.32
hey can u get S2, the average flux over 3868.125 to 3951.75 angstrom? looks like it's 11.6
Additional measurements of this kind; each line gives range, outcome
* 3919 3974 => 11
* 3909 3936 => 12.2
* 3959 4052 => 13.1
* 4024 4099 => 13.6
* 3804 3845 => 10.8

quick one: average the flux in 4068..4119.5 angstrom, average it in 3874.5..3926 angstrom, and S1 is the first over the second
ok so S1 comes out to 1.1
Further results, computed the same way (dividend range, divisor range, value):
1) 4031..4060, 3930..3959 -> 1.24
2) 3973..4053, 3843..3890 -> 1.17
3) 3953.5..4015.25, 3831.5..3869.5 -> 1.11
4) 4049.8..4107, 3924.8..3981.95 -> 1.21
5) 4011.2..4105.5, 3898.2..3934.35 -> 1.10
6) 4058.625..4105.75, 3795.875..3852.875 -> 1.19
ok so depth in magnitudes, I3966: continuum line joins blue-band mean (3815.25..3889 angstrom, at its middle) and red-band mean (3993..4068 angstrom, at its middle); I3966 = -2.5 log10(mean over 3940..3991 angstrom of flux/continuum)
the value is 0.134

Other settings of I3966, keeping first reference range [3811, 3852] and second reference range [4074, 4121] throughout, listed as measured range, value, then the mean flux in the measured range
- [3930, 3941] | 0.182 mag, 9.73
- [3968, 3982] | 0.162 mag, 10.1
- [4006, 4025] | -0.201 mag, 14.5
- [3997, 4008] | -0.174 mag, 14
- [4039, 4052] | -0.179 mag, 14.5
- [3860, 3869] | -0.145 mag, 12.6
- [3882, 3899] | 0.119 mag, 10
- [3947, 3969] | 0.056 mag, 11.1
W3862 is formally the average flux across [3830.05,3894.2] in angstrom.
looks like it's 10.9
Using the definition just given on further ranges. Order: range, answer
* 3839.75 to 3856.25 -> 11.7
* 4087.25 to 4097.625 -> 13.1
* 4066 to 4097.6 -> 13.3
